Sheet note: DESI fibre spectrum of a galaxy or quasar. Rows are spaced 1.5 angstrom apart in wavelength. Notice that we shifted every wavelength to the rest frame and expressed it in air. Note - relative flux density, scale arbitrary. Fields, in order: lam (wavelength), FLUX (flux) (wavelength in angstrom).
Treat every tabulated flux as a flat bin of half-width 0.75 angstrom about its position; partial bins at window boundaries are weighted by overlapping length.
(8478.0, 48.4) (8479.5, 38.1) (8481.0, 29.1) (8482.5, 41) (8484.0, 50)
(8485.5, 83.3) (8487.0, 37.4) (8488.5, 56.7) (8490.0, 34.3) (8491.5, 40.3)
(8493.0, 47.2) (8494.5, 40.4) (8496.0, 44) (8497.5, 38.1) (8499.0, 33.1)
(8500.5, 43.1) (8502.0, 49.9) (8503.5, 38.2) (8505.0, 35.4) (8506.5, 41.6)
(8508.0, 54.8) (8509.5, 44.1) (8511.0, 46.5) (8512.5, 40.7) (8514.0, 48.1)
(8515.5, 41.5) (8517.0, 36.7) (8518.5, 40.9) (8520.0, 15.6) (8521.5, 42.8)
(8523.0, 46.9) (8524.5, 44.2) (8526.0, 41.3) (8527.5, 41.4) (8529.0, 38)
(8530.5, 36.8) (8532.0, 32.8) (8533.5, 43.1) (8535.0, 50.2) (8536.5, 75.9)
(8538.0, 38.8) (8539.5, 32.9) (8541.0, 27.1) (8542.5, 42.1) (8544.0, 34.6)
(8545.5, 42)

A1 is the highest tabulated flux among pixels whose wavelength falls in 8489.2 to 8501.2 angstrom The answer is 47.2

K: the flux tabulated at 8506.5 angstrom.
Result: 41.6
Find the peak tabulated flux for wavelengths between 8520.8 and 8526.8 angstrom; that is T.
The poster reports 46.9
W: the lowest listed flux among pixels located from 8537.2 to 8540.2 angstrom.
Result 32.9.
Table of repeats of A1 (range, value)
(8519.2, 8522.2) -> 42.8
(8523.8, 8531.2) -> 44.2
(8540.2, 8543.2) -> 42.1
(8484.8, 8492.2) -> 83.3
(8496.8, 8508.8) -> 54.8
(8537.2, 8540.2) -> 38.8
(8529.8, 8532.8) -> 36.8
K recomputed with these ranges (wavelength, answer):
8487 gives 37.4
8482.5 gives 41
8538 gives 38.8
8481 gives 29.1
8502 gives 49.9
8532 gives 32.8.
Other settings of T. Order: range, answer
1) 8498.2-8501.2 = 43.1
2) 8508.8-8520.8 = 48.1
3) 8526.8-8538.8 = 75.9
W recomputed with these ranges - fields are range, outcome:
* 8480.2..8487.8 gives 29.1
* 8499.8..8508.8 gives 35.4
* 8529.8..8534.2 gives 32.8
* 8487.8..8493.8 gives 34.3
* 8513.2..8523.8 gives 15.6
